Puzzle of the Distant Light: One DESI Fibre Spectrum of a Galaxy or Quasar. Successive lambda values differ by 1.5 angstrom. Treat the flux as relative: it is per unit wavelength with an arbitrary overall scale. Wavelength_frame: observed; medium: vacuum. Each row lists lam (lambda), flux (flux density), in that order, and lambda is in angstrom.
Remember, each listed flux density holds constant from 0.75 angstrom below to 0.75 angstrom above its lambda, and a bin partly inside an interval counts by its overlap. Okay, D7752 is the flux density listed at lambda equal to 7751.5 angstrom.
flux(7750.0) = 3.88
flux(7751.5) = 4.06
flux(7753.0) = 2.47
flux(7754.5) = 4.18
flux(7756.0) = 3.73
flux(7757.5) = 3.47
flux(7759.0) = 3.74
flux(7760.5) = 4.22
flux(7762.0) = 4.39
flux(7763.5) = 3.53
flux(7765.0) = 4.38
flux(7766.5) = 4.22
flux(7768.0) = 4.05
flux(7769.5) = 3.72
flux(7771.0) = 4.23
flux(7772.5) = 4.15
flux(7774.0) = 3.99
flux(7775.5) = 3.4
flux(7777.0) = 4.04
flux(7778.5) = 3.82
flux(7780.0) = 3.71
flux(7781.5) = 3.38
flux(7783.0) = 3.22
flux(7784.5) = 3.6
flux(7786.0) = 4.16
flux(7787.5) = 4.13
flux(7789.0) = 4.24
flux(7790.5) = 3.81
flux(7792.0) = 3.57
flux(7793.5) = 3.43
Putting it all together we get 4.06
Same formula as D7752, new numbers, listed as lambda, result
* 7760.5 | 4.22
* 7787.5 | 4.13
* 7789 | 4.24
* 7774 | 3.99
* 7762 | 4.39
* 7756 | 3.73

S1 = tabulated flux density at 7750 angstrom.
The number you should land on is 3.88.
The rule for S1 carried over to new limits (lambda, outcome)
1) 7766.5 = 4.22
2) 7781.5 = 3.38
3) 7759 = 3.74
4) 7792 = 3.57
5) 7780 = 3.71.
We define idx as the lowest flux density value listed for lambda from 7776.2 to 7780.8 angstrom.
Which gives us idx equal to 3.71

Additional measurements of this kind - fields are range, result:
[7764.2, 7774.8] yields 3.72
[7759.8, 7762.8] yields 4.22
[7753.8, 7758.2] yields 3.47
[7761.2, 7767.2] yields 3.53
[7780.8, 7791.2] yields 3.22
